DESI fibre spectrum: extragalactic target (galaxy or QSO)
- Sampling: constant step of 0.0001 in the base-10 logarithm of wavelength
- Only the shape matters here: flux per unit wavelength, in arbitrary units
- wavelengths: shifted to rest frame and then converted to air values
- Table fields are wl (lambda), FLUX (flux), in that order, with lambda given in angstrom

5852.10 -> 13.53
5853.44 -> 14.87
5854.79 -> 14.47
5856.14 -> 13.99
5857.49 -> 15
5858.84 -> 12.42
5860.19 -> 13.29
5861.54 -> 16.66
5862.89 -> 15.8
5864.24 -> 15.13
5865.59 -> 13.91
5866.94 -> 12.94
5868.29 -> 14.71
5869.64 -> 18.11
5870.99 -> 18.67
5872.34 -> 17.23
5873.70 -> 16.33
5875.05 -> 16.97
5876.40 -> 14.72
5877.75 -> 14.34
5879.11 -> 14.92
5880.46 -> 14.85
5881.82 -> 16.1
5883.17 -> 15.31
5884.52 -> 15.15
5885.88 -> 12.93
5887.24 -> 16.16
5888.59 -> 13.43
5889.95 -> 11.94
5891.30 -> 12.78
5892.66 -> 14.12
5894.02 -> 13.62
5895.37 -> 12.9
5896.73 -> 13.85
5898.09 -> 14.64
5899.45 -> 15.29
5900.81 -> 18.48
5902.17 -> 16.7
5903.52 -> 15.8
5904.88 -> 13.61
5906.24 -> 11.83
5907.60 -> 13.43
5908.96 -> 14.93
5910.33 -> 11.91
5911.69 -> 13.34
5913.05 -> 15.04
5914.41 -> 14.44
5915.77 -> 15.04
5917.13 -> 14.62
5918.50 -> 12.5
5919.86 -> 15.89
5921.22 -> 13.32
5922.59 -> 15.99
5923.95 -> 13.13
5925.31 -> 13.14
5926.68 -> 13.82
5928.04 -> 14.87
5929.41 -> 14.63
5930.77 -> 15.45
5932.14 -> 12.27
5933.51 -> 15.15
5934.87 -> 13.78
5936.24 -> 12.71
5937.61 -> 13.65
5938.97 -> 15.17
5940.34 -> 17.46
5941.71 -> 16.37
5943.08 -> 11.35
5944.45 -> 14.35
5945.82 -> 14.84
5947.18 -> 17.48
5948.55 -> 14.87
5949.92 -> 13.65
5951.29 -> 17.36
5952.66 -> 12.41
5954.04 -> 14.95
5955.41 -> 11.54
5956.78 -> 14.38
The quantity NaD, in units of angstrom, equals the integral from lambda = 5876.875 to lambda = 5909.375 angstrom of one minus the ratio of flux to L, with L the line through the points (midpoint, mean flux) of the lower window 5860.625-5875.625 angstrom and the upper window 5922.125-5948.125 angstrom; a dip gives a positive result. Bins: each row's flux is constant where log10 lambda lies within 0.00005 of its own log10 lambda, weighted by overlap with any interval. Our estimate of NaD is 2.05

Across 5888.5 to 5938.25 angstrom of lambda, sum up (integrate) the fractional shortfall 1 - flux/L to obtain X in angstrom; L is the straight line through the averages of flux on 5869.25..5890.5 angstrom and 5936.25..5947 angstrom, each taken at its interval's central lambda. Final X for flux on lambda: 3.1 angstrom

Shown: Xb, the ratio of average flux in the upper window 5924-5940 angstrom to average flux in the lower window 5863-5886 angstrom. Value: 0.9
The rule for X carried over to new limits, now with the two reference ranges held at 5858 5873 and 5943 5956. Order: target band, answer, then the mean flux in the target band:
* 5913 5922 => 0.2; 14.4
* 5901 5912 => 0.5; 14.2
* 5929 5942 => 0.0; 14.6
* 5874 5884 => -0.1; 15.4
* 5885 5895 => 1.0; 13.6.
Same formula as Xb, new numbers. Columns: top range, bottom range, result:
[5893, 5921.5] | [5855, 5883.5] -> 0.94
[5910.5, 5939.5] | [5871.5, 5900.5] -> 0.96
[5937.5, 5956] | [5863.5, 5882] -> 0.94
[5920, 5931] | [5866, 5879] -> 0.90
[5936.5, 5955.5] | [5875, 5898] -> 1.03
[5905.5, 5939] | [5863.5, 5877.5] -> 0.88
